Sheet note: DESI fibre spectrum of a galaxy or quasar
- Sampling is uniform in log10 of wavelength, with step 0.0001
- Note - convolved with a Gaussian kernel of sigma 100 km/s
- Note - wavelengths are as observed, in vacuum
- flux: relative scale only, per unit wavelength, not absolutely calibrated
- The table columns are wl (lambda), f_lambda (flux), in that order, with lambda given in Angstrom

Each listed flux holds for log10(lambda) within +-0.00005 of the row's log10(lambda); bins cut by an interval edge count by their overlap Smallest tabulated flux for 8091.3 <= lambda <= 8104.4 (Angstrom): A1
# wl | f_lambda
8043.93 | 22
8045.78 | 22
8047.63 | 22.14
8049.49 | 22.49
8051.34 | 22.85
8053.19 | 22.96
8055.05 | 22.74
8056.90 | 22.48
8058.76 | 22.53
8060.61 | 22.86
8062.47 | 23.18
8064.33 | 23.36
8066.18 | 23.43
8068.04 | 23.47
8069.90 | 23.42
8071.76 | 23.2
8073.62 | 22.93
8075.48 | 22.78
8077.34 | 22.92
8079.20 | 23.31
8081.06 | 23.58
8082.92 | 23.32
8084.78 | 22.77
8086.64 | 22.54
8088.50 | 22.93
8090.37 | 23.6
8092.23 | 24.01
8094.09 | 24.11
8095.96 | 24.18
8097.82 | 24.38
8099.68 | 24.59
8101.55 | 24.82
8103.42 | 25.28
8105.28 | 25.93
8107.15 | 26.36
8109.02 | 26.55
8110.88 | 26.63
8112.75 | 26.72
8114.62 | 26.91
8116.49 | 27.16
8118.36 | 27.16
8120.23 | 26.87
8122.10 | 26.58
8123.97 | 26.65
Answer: 24.01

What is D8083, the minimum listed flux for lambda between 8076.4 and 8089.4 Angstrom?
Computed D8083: 22.54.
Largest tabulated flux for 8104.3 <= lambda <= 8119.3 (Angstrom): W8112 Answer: 27.16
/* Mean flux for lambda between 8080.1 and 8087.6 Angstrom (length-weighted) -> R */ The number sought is 23.1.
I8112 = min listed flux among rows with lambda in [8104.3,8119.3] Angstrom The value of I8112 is 25.93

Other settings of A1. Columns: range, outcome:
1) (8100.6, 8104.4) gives 24.82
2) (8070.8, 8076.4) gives 22.78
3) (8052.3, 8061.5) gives 22.48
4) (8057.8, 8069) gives 22.53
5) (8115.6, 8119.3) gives 27.16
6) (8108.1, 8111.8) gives 26.55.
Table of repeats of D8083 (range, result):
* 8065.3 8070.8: 23.42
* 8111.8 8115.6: 26.72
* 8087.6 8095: 22.93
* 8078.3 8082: 23.31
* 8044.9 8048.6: 22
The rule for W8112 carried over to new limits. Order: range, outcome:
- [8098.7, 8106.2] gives 25.93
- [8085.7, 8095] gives 24.11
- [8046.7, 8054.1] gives 22.96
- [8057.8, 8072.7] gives 23.47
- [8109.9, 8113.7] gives 26.72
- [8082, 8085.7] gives 23.32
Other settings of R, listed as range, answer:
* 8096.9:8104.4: 24.8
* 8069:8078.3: 23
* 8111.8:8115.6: 26.8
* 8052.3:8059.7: 22.7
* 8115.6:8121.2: 27.1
